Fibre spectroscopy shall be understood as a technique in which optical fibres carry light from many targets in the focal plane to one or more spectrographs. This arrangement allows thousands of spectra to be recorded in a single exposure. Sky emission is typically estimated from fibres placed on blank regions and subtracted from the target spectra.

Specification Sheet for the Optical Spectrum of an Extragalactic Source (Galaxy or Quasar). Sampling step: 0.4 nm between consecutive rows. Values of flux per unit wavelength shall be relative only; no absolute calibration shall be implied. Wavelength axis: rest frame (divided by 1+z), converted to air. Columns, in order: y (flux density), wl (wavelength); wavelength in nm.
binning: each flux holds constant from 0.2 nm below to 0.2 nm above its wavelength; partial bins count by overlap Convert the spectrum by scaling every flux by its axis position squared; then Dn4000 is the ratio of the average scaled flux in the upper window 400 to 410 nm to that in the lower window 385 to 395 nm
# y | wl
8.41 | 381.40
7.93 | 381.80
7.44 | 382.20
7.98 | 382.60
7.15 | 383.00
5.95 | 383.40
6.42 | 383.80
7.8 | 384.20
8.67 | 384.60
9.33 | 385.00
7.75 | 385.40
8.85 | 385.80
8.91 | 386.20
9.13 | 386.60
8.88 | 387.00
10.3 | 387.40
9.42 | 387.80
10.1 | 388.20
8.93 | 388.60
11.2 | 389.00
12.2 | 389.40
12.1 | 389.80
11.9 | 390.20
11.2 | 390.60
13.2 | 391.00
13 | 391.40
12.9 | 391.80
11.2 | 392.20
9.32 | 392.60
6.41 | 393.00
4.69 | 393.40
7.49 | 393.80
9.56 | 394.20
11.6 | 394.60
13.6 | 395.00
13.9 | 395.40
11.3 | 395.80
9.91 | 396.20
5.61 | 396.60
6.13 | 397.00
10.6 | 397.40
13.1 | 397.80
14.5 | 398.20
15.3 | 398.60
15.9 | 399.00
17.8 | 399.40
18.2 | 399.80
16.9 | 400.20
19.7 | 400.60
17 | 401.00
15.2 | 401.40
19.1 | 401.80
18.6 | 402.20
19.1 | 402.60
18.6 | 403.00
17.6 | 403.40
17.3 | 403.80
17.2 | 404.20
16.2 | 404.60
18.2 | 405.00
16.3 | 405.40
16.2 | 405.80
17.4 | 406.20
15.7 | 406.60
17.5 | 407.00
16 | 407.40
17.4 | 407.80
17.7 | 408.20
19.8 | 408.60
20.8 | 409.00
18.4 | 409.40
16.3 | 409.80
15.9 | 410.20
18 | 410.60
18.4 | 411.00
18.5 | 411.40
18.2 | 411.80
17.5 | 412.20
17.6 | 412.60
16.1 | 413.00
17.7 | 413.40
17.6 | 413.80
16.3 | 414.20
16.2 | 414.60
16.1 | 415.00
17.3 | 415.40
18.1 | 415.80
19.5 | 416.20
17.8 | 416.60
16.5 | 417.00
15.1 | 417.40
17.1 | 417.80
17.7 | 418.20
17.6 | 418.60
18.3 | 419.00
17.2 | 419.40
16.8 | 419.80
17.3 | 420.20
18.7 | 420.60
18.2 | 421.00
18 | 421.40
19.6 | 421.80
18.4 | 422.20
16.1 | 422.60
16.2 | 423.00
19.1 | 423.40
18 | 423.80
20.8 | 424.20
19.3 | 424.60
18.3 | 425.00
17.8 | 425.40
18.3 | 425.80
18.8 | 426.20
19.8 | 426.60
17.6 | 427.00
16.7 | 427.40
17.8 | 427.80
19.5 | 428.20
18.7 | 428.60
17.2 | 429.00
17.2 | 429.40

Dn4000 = 1.89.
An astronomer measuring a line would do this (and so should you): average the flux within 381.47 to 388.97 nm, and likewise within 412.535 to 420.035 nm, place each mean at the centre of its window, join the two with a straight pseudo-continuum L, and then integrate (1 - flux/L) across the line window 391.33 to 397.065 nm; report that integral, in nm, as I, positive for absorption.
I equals 0.60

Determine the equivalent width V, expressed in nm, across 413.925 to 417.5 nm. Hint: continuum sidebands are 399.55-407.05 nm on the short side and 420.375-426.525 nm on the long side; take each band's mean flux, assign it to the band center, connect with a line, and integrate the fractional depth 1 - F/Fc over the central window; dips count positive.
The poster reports 0.20 nm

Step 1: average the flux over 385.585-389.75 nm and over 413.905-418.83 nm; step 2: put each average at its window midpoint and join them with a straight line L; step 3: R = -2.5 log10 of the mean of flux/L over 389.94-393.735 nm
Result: 0.052 mag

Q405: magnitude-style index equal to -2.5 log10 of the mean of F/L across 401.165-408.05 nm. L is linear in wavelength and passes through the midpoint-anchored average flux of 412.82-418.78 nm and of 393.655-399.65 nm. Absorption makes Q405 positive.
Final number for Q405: -0.23 mag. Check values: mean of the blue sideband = 11.8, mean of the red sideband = 17.1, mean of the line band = 17.3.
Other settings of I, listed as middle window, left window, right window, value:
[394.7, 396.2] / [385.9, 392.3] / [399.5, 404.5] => 0.19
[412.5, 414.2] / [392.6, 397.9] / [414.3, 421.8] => -0.14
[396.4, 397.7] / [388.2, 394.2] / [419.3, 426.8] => 0.44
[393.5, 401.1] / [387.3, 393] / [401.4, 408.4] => 0.73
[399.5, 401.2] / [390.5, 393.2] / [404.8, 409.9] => -0.39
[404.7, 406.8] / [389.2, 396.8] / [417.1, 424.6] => -0.43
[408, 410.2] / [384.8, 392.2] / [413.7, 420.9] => -0.43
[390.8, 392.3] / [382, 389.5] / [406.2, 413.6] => -0.25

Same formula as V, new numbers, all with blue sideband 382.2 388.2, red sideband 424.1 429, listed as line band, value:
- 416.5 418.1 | -0.04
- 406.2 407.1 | -0.20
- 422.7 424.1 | -0.01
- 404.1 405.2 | -0.34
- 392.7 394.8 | 0.49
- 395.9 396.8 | 0.24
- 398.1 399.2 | -0.34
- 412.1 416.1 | -0.43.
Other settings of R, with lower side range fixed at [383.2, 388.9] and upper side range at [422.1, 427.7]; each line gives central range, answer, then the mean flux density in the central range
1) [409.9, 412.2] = -0.19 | 17.7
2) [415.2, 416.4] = -0.15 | 18.3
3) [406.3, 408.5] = -0.22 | 17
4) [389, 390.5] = -0.24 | 11.9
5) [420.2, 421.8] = -0.07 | 18.3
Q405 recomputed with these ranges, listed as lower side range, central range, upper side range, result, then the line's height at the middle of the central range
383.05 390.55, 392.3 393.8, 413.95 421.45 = 0.45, 10.9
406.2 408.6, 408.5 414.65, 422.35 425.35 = -0.02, 17.4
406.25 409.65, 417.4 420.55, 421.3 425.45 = 0.05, 18.2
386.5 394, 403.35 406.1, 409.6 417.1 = -0.16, 14.7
